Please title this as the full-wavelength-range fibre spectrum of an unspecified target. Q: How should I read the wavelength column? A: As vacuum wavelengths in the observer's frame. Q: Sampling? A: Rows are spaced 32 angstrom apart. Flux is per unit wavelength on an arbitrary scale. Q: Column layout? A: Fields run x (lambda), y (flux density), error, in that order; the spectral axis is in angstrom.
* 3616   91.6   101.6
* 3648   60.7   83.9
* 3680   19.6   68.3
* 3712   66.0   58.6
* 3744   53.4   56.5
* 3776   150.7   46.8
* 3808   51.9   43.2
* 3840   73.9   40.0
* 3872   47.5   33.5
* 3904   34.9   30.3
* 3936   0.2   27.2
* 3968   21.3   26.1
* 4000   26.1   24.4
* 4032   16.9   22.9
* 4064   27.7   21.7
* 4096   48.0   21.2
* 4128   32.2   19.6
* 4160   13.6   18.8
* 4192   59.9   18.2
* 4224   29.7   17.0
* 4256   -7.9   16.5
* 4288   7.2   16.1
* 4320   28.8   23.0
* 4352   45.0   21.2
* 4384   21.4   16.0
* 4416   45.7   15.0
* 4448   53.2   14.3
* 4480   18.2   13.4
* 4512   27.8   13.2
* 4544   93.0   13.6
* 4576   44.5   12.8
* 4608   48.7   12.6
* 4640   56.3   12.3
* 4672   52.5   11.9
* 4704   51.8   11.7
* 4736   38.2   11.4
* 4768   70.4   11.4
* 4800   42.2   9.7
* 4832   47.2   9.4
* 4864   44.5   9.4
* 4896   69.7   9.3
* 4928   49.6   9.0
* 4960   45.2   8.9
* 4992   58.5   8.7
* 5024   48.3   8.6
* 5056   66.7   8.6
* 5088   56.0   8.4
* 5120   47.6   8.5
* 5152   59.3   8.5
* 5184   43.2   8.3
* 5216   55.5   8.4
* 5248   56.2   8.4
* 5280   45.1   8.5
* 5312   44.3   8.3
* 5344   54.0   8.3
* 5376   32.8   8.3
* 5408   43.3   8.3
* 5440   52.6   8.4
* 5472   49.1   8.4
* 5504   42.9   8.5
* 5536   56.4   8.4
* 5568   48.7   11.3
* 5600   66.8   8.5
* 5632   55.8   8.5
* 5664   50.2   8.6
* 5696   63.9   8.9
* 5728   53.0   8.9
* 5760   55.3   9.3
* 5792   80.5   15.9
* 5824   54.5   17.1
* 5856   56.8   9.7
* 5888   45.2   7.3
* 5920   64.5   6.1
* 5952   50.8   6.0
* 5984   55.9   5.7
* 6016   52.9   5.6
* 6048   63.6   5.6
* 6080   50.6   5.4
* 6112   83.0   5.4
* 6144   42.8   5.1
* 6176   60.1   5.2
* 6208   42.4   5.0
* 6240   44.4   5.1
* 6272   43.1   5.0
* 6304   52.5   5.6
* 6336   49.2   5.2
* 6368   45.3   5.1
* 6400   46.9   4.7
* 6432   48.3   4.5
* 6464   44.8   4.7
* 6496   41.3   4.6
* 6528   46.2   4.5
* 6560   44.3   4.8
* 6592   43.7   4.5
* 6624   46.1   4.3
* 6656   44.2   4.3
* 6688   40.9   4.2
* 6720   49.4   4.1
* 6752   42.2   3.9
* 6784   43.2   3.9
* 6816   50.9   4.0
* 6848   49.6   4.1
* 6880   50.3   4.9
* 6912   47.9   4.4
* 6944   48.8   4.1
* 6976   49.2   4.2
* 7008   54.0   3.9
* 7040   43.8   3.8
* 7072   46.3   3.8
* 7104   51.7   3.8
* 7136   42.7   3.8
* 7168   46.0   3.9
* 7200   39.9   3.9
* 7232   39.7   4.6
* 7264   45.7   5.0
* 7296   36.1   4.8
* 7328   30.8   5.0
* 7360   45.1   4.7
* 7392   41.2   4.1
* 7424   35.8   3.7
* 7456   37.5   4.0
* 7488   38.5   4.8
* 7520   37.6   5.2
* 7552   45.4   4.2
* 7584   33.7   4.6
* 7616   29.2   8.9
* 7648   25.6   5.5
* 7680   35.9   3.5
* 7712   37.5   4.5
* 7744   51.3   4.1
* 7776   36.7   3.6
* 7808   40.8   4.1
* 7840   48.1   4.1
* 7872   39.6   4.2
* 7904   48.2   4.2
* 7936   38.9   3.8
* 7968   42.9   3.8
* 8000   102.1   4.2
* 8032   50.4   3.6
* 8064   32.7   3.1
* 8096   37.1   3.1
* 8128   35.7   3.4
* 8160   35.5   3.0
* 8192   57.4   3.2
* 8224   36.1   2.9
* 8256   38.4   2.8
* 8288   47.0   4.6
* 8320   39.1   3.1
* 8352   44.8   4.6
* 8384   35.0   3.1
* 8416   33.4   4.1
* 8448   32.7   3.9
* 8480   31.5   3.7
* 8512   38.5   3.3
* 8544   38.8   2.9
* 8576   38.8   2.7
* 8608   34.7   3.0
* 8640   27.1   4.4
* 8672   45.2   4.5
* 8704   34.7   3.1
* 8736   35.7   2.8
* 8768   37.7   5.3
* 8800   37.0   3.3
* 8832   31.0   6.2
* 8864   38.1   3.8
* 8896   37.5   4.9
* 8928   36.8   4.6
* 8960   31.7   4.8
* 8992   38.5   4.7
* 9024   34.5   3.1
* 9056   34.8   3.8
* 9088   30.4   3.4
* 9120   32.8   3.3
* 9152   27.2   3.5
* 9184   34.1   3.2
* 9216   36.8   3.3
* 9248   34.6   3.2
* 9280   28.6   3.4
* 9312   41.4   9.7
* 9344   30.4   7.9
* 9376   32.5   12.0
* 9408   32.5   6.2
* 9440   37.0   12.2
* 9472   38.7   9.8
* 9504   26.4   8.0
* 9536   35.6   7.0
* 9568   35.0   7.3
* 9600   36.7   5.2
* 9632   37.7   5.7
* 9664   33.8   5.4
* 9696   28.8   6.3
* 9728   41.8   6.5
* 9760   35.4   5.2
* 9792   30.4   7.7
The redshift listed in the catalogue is 0.22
